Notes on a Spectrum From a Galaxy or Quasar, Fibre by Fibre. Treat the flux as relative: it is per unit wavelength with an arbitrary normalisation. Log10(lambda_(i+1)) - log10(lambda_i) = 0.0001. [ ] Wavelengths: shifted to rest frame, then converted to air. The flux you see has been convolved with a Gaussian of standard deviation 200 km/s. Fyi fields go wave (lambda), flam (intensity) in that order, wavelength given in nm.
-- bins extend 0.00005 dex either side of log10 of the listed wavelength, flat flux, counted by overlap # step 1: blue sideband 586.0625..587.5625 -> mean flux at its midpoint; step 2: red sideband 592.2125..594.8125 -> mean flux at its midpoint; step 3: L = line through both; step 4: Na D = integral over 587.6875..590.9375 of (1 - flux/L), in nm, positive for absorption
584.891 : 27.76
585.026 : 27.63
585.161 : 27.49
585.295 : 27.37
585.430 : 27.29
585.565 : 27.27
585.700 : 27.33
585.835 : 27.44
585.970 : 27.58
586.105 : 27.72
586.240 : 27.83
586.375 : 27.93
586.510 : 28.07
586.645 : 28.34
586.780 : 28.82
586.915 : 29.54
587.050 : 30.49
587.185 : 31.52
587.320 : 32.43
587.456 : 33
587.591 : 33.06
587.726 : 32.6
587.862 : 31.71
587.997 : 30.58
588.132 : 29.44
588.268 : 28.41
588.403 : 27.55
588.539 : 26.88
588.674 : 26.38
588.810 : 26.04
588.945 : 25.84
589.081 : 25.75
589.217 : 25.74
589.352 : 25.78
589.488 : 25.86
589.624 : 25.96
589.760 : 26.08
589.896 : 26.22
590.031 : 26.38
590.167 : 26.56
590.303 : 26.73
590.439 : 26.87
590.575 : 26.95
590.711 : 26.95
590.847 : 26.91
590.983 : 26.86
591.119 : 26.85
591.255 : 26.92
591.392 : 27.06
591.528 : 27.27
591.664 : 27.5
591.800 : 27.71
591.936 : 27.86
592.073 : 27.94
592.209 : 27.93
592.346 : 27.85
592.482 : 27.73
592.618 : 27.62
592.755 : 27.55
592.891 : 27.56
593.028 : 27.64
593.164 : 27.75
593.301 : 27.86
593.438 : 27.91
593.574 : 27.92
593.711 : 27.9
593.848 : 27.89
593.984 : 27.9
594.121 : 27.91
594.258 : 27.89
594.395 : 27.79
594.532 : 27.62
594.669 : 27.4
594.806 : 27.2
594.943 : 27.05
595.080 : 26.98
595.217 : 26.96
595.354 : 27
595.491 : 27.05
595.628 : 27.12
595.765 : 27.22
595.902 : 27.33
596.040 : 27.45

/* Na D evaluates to 0.20 nm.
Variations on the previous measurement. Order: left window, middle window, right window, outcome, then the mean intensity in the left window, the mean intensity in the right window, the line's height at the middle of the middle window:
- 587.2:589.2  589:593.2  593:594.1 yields 0.222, 29.2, 27.9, 28.5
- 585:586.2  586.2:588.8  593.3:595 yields -0.203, 27.5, 27.7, 27.5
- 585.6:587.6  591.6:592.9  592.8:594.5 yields 0.017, 29.3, 27.8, 28.1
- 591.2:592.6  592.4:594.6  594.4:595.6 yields -0.032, 27.6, 27.2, 27.4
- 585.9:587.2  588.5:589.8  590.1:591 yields 0.069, 28.7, 26.8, 27.5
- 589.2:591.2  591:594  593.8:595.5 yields -0.072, 26.5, 27.4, 27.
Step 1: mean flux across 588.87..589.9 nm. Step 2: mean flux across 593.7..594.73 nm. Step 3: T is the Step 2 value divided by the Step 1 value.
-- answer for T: 1.1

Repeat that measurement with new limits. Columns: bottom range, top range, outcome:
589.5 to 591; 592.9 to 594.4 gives 1.05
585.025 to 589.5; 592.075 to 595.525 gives 0.97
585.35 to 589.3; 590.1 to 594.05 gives 0.96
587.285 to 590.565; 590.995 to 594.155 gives 0.99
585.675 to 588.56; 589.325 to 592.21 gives 0.91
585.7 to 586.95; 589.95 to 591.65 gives 0.96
